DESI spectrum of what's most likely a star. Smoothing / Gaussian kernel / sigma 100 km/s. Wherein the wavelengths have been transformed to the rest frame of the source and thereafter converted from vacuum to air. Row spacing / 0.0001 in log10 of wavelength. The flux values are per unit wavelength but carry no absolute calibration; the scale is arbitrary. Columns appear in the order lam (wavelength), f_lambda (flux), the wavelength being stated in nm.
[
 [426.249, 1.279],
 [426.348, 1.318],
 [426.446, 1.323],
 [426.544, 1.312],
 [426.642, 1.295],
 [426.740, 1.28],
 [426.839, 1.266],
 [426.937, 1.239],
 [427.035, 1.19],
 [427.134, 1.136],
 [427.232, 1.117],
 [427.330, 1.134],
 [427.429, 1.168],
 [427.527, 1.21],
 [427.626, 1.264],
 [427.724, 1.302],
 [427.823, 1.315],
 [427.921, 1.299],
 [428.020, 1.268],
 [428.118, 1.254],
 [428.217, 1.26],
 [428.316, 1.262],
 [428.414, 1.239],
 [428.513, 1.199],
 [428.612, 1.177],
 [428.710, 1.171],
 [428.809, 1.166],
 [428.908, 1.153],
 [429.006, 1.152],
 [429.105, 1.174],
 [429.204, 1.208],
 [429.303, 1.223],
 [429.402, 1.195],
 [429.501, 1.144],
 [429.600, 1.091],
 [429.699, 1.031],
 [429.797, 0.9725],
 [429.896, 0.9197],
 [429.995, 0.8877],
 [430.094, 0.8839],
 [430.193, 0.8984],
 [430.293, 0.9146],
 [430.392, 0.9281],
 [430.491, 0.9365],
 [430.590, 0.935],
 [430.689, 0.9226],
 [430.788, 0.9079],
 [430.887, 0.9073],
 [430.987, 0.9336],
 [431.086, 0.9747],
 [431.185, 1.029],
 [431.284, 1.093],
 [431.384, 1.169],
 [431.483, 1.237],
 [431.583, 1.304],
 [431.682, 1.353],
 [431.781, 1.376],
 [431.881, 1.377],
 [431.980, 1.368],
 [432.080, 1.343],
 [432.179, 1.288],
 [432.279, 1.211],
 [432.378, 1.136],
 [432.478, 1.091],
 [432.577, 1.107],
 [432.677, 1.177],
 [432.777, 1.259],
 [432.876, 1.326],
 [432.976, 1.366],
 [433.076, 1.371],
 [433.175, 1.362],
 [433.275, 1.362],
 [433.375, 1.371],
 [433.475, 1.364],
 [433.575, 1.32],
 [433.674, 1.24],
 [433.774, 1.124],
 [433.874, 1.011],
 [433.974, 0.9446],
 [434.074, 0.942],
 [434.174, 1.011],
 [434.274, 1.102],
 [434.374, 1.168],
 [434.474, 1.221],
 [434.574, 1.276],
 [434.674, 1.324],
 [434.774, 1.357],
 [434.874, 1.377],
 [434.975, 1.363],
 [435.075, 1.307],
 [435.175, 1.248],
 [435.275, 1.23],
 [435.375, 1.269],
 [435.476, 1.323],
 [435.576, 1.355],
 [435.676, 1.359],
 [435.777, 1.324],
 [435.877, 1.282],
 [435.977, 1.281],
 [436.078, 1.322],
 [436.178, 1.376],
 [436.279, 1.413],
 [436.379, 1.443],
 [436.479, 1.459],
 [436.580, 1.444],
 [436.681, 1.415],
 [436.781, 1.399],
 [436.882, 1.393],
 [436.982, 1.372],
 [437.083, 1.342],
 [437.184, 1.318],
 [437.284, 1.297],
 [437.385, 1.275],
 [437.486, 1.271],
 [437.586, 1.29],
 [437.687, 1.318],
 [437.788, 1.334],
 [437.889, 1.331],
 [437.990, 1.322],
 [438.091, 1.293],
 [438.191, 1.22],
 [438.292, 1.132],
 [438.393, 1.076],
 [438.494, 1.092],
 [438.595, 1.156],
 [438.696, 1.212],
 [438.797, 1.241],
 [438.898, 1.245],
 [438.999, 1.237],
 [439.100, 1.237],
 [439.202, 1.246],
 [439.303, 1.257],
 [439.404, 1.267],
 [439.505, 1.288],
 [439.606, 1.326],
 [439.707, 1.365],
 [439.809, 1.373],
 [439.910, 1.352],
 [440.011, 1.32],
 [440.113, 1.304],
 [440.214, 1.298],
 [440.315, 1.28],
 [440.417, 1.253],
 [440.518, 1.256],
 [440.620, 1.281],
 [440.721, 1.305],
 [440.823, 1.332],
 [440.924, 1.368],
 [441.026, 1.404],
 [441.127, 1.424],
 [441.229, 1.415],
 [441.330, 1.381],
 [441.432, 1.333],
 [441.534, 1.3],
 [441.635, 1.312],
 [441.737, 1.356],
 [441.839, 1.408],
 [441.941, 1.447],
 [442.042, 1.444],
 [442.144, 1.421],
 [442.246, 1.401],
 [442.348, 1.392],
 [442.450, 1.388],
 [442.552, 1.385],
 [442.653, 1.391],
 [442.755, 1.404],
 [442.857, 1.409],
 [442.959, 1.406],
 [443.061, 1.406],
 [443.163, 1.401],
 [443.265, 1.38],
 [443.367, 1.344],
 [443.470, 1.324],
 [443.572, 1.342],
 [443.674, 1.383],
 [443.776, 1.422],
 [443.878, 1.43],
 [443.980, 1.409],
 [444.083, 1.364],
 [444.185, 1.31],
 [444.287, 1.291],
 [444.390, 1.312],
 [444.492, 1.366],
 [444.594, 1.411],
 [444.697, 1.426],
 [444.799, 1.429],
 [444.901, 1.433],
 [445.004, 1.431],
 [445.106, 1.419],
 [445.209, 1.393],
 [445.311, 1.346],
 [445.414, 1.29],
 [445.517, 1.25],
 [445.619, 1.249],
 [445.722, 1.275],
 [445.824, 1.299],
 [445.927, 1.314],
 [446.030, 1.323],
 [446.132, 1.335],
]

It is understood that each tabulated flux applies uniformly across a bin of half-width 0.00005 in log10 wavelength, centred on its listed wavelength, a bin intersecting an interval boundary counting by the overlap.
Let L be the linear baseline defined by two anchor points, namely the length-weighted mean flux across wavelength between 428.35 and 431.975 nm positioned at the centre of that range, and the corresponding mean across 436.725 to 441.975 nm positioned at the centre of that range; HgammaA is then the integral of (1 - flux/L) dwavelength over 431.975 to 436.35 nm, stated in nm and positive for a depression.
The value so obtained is -0.28 nm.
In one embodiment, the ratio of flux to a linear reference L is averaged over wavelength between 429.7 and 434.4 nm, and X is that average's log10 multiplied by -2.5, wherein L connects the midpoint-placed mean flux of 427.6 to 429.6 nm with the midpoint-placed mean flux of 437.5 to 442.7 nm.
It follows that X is 0.10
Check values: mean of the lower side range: 1.22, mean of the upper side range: 1.31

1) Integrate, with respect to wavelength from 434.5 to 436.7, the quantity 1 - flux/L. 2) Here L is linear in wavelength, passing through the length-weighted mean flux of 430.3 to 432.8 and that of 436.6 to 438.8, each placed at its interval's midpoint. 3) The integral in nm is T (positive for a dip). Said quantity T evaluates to -0.20 nm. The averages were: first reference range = 1.13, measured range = 1.34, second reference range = 1.28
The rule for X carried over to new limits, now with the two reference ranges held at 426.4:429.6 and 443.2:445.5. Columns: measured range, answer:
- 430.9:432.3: 0.04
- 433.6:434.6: 0.16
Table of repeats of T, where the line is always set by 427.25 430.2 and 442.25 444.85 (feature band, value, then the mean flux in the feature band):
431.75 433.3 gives -0.083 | 1.28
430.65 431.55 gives 0.126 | 1.03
